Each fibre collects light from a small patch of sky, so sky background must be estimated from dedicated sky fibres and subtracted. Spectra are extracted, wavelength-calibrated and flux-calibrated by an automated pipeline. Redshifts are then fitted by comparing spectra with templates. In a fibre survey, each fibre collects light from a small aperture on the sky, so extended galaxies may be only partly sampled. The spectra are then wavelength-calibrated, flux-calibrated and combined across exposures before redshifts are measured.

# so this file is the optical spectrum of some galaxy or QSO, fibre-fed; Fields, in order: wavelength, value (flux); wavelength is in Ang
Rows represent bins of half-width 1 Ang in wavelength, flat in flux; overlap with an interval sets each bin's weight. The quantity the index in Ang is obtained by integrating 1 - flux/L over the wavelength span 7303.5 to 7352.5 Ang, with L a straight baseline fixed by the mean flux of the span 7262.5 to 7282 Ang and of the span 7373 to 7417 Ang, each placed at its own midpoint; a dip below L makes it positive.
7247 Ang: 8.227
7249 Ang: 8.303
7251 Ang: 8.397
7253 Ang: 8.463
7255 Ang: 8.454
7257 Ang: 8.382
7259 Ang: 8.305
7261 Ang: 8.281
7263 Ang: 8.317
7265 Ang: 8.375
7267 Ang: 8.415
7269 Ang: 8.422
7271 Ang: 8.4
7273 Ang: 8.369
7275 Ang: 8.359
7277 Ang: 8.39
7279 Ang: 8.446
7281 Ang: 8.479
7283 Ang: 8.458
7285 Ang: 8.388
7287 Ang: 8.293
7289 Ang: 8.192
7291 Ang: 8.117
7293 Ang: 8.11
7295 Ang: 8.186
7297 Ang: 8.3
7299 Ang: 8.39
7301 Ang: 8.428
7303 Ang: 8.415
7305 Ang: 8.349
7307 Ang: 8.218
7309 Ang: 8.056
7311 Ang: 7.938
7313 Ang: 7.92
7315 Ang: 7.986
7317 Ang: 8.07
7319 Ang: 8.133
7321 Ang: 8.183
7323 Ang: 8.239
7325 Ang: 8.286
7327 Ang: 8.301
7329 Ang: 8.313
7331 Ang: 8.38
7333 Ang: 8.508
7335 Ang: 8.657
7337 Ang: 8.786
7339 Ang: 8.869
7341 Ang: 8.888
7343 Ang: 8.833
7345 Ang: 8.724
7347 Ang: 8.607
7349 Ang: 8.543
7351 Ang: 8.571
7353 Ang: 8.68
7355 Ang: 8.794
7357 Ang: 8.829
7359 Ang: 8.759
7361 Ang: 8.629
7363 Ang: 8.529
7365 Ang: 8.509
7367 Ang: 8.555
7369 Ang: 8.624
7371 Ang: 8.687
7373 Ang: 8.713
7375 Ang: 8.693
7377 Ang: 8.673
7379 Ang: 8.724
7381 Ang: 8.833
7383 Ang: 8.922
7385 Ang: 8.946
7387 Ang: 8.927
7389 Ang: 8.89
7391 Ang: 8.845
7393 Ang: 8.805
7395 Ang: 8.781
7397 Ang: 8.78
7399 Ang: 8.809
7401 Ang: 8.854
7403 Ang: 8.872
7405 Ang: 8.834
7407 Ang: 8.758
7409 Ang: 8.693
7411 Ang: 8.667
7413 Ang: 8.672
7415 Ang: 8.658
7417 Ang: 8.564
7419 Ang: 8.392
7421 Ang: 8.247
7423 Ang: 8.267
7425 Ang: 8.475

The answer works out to 1.0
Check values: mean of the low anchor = 8.4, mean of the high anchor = 8.79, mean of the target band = 8.39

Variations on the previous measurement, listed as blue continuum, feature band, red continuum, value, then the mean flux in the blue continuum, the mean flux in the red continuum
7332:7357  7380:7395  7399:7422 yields -0.34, 8.71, 8.66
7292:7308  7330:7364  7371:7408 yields -0.45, 8.3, 8.81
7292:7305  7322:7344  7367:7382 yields -0.17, 8.31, 8.7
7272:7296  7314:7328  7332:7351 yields 0.65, 8.32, 8.71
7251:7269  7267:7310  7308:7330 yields -0.35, 8.38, 8.13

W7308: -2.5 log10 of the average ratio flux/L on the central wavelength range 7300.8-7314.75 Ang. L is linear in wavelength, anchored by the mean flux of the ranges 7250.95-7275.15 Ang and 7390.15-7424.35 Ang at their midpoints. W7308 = 0.040 mag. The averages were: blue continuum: 8.38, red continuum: 8.67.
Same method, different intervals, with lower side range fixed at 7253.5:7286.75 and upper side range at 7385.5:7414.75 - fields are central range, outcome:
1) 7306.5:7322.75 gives 0.06 mag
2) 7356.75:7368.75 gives 0.01 mag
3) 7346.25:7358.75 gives 0.00 mag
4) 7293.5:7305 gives 0.02 mag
